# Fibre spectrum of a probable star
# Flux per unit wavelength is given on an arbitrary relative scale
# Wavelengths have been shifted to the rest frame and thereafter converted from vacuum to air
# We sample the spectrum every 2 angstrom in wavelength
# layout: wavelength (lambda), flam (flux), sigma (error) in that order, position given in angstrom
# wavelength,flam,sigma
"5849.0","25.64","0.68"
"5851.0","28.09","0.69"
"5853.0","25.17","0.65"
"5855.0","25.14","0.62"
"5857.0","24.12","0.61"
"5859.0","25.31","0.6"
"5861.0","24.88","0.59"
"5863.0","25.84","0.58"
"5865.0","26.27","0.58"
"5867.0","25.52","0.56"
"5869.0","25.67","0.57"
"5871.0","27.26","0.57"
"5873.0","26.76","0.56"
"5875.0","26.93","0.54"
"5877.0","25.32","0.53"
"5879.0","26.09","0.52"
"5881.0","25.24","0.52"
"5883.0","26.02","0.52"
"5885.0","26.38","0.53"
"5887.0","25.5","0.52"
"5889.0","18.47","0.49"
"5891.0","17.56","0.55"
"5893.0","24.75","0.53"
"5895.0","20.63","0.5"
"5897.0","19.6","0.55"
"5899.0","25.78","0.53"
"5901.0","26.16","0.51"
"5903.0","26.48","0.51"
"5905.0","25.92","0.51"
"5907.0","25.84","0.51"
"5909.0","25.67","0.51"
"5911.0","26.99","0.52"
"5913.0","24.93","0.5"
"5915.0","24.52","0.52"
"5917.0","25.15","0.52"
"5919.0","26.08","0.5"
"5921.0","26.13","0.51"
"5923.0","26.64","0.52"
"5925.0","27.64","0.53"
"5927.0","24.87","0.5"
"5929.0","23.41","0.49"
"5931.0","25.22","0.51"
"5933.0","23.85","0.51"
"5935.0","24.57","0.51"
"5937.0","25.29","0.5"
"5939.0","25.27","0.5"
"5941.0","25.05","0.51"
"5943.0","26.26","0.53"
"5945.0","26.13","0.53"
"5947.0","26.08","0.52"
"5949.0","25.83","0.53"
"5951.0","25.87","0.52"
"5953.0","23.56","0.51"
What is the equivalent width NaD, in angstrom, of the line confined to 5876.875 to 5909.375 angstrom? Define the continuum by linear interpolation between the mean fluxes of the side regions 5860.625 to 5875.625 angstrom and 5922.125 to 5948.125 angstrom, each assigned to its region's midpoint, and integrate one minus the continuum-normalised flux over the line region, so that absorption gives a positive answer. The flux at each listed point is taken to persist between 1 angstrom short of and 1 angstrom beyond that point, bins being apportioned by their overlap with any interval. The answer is 2.2 angstrom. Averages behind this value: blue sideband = 26.2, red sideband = 25.4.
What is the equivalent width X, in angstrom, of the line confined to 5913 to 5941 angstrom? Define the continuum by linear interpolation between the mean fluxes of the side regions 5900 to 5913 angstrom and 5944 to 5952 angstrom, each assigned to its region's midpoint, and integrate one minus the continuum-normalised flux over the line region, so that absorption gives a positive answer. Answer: 0.8 angstrom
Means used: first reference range 26.1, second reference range 26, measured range 25.3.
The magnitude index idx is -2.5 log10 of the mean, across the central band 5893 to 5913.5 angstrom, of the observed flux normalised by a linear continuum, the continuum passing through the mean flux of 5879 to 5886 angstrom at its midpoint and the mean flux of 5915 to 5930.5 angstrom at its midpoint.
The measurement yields 0.04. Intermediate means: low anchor 25.9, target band 24.8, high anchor 25.6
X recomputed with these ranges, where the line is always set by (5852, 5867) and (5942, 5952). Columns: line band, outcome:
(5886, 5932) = 2.1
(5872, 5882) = -0.3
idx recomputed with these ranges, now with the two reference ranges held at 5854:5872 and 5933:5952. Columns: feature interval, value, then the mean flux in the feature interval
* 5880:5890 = 0.05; 24.3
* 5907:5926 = -0.02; 26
